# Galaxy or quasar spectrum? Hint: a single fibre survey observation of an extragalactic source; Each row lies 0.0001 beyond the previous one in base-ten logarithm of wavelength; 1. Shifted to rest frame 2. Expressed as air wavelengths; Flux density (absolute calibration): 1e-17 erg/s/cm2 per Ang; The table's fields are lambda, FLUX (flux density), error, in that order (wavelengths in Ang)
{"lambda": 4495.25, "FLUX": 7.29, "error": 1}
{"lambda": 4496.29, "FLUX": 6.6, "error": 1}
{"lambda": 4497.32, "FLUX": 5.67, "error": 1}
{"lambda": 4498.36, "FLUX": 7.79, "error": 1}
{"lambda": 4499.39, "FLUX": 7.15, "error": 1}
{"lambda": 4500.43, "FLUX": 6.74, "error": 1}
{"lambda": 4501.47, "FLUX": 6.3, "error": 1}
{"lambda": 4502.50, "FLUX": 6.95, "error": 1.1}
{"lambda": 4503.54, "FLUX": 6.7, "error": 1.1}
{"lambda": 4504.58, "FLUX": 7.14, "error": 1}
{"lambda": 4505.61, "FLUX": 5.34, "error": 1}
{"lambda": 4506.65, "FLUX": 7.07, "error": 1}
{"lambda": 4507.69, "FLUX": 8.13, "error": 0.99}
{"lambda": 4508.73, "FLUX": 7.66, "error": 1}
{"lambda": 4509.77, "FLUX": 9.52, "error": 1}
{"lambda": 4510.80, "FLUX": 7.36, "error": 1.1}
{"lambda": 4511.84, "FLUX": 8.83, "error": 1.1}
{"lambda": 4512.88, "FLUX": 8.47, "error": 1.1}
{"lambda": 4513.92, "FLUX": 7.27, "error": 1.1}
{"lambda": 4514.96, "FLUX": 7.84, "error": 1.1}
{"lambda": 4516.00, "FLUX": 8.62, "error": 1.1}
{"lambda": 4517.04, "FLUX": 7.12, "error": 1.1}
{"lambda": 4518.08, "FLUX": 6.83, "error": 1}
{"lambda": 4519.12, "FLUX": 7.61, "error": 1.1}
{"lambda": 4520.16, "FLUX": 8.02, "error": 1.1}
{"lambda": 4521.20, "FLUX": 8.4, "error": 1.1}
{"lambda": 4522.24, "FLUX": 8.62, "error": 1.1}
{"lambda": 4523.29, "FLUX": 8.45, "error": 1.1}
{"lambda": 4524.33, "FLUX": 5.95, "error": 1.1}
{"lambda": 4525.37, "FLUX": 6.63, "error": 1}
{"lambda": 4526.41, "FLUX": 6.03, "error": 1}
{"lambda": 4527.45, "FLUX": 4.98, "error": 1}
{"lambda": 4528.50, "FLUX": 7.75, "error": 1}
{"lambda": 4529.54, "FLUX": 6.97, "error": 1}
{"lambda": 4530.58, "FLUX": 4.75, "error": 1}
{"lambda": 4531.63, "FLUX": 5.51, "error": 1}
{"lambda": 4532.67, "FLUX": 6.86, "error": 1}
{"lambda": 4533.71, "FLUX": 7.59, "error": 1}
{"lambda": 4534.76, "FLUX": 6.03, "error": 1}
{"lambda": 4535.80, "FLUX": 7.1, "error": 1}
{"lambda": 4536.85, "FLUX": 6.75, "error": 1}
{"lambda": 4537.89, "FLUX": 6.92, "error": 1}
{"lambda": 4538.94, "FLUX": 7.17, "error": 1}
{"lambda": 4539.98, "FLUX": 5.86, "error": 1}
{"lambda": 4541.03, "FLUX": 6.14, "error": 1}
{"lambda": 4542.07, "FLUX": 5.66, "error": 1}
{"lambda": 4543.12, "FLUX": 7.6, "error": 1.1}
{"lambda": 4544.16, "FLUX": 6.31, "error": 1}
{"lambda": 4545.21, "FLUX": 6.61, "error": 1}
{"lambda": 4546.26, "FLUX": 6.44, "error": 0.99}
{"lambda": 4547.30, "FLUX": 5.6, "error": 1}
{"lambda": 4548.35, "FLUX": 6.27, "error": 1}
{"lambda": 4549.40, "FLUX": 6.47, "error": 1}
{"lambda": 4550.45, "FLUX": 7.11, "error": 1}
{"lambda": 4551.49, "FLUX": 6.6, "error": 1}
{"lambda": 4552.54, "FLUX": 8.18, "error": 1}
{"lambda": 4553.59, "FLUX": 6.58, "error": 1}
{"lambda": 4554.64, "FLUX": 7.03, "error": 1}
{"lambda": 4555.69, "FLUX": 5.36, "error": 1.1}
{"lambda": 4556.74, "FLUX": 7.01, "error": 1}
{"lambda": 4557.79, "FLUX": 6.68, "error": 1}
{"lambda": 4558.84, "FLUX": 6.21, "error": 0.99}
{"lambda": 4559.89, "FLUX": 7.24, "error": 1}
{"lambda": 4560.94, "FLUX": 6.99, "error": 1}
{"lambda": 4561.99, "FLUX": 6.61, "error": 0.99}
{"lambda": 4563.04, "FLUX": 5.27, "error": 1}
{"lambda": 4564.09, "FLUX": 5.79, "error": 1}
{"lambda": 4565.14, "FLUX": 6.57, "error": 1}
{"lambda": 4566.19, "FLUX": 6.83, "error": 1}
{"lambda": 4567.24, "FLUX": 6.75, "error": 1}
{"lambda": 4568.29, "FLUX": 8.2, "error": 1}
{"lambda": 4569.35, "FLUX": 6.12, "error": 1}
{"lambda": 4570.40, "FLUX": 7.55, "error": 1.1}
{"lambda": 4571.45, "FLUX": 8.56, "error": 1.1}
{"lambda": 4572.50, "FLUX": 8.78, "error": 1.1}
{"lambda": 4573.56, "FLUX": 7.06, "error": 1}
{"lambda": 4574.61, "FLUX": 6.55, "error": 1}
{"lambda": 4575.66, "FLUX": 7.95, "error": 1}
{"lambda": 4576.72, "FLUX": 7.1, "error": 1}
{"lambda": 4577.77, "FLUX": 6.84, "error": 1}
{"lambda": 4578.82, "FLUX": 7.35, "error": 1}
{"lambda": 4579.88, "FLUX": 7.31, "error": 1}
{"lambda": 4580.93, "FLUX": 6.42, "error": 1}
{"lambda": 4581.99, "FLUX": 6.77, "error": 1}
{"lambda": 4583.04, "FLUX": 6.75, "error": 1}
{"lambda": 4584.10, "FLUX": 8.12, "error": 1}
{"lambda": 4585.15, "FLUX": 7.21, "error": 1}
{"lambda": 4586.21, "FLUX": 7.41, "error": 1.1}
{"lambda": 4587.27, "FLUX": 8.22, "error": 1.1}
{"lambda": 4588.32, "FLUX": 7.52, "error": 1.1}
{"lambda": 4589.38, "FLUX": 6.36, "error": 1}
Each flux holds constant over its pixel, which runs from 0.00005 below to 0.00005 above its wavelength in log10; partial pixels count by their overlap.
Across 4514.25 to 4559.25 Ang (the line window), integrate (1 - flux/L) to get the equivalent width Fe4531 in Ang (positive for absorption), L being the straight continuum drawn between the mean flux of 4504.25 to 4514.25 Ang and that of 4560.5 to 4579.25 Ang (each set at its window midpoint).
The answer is 3.7 Ang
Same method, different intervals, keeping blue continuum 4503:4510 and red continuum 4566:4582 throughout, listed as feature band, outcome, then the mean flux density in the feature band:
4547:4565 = 1.8 Ang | 6.54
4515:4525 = -0.6 Ang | 7.72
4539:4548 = 1.2 Ang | 6.33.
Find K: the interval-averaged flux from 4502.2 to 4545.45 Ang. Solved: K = 7.08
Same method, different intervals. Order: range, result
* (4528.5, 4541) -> 6.54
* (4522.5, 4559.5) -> 6.56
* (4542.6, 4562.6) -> 6.67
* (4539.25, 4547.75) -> 6.31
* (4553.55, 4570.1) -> 6.59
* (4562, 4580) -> 7.08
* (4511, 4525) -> 7.82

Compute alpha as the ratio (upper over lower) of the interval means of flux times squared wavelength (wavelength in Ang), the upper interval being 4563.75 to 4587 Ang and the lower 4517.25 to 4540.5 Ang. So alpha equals 1.1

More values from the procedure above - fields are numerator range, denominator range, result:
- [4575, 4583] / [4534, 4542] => 1.10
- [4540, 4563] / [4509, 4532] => 0.90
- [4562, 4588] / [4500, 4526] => 0.98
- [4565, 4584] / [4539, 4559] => 1.12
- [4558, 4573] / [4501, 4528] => 0.96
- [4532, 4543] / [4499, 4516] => 0.90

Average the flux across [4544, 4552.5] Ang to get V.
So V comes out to 6.53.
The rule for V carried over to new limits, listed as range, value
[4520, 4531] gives 6.94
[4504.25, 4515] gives 7.7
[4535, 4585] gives 6.83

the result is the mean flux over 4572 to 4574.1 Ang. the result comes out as 7.88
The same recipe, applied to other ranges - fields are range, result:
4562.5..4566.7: 6.12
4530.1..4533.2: 5.73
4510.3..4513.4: 8.22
